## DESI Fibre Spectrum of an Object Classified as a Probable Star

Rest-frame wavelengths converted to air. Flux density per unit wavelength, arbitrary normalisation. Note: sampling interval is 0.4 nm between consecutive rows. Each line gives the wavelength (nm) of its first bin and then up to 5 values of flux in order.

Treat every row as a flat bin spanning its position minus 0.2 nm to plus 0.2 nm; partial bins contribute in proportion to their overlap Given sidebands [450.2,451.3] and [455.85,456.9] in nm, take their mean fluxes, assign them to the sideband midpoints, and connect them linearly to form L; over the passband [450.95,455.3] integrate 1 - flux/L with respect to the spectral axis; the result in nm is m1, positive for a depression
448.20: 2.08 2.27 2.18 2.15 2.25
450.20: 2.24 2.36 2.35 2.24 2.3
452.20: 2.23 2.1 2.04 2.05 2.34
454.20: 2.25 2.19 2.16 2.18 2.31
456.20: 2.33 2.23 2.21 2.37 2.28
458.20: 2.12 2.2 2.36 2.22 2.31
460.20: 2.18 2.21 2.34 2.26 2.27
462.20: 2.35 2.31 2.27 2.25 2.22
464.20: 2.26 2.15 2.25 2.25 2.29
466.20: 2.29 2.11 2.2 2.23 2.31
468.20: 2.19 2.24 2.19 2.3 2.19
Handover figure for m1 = 0.20 nm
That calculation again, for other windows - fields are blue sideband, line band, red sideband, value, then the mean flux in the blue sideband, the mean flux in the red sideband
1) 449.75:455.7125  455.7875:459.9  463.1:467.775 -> -0.074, 2.22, 2.23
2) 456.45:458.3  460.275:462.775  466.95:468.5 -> -0.045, 2.25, 2.24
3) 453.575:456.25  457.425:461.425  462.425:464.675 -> -0.011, 2.25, 2.25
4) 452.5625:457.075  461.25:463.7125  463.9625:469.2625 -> -0.070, 2.2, 2.23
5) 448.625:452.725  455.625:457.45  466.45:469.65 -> -0.038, 2.24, 2.22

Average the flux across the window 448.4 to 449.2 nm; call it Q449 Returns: 2.23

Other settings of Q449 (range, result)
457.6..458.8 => 2.2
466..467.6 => 2.21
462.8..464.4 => 2.25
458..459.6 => 2.23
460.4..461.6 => 2.27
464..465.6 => 2.23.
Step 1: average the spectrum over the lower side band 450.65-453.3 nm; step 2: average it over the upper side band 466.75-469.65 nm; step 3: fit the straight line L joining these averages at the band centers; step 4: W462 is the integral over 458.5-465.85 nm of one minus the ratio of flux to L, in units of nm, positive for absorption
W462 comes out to -0.11 nm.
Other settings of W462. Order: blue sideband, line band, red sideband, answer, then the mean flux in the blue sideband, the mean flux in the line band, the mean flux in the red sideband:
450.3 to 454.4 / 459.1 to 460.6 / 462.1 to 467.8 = 0.00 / 2.23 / 2.24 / 2.25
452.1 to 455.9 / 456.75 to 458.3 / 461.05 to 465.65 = -0.03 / 2.18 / 2.25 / 2.26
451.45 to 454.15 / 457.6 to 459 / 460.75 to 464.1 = 0.01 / 2.18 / 2.22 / 2.28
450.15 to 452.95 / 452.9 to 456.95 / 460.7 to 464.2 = 0.08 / 2.25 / 2.21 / 2.28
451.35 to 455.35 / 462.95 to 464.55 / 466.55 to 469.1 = -0.02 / 2.19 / 2.24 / 2.22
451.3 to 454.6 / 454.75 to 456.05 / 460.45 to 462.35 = 0.00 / 2.19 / 2.22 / 2.29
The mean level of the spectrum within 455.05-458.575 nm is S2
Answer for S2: 2.25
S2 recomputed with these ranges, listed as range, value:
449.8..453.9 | 2.22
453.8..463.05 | 2.26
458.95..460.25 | 2.27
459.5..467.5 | 2.25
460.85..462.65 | 2.3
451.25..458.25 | 2.22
